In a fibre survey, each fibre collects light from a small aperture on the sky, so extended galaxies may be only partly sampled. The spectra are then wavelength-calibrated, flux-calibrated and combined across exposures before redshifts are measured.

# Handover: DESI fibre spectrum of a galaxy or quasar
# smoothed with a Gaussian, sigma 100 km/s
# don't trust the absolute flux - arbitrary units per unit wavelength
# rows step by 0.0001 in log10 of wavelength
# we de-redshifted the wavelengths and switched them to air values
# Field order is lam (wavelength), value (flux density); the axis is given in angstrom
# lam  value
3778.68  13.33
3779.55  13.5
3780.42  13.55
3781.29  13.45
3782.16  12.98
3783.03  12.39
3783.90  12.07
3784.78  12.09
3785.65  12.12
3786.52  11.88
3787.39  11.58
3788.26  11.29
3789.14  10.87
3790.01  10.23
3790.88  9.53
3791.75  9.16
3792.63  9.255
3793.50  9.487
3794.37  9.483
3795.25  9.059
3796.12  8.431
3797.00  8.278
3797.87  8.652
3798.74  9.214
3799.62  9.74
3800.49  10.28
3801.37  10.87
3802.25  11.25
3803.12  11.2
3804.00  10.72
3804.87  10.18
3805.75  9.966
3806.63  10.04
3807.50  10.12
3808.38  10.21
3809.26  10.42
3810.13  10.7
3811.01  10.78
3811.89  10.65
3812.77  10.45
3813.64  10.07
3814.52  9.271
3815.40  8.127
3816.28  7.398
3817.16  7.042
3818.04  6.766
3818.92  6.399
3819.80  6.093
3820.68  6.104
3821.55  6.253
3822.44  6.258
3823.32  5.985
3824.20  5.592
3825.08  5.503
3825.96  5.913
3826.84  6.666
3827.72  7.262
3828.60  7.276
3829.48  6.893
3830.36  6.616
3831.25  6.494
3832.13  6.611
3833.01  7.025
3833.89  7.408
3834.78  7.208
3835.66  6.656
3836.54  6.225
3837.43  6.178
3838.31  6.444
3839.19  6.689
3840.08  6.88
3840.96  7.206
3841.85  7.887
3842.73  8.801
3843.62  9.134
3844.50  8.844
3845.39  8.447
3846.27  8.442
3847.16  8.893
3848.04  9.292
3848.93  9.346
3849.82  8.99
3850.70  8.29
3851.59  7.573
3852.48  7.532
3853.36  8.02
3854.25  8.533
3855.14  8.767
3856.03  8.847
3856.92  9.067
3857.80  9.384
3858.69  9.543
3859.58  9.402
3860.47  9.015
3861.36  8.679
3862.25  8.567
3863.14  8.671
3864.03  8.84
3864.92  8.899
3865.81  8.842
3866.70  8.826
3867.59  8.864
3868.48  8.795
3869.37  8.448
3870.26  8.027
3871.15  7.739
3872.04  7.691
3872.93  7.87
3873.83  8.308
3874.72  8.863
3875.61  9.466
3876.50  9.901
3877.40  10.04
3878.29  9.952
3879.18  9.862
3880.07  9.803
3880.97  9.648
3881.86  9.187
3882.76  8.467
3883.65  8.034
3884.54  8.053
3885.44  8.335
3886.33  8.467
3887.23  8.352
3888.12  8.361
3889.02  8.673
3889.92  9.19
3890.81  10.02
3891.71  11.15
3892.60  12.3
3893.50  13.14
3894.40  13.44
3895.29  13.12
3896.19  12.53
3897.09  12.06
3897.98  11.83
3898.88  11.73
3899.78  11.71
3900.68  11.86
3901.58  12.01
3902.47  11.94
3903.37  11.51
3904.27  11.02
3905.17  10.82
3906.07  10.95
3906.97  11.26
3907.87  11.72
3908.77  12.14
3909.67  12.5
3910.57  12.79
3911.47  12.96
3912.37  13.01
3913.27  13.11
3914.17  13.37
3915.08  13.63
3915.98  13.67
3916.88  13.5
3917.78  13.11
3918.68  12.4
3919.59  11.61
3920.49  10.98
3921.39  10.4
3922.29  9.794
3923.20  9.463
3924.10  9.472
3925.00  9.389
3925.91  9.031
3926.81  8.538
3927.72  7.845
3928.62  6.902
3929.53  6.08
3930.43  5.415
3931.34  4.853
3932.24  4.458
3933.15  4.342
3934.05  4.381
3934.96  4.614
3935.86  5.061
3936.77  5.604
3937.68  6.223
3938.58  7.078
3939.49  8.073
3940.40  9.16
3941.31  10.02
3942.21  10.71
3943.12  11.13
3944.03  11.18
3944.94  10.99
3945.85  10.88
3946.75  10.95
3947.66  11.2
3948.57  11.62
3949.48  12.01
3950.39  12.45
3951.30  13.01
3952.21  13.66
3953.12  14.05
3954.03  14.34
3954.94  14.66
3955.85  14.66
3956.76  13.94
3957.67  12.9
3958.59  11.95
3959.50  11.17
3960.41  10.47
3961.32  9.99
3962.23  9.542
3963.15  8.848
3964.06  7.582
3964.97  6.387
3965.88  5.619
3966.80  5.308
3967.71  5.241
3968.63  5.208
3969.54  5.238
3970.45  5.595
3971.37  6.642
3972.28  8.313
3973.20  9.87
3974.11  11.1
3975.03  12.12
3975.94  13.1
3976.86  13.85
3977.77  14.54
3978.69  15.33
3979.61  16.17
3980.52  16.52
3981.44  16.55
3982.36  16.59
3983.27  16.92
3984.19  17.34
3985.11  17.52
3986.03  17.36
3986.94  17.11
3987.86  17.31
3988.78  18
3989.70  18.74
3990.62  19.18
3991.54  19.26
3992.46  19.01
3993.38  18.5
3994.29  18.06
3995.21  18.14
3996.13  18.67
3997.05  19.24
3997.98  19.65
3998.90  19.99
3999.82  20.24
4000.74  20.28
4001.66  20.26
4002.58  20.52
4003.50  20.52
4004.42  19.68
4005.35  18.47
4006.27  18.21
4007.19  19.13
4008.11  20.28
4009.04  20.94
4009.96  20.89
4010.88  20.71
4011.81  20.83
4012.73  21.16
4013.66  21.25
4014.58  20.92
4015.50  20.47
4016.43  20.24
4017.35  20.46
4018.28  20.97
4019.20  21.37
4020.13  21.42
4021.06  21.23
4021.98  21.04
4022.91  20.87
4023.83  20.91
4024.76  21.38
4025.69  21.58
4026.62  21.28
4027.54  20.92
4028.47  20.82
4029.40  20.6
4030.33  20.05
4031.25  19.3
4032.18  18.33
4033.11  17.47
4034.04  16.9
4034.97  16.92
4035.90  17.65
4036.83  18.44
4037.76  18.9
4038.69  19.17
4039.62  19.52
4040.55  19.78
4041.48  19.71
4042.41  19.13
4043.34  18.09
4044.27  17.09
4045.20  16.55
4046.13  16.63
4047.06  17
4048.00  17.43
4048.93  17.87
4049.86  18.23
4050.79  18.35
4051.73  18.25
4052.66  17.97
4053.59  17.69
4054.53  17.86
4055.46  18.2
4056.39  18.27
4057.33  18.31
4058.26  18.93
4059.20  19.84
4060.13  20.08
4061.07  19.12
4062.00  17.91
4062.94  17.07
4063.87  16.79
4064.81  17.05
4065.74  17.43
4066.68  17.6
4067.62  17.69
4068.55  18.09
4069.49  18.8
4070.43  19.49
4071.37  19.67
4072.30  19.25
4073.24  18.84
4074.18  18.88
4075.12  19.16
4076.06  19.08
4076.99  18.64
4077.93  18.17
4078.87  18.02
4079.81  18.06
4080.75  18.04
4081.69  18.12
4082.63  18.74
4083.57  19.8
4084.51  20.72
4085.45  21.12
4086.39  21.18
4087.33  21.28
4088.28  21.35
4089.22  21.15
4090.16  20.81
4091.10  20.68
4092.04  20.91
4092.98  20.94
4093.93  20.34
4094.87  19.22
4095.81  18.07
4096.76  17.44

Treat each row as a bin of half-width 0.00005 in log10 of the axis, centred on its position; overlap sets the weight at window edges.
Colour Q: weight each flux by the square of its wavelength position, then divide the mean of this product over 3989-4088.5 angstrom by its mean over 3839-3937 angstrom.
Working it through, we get 2.2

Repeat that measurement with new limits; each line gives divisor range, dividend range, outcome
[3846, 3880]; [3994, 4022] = 2.47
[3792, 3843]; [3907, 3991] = 1.45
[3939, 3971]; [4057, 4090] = 1.96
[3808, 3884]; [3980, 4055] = 2.55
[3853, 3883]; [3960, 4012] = 1.82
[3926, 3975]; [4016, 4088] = 2.21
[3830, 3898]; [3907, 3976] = 1.16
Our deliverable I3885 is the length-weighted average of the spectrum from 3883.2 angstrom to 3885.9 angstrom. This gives 8.17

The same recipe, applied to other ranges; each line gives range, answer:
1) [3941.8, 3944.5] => 11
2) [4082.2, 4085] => 19.8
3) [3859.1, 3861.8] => 9.03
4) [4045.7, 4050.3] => 17.4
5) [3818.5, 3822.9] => 6.22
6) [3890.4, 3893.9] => 11.6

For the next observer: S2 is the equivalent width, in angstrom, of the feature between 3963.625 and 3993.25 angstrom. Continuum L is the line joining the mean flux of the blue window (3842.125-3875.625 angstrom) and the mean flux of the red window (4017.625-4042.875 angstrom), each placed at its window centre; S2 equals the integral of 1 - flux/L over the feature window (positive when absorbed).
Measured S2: 6.4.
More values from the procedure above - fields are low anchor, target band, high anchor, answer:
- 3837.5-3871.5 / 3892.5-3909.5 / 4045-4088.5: -2.1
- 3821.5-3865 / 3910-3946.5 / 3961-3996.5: 5.6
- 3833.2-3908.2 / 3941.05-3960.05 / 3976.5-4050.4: 3.2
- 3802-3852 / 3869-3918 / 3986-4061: 4.9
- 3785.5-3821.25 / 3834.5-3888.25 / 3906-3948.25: 6.3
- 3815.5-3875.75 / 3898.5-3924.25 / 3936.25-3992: -4.7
